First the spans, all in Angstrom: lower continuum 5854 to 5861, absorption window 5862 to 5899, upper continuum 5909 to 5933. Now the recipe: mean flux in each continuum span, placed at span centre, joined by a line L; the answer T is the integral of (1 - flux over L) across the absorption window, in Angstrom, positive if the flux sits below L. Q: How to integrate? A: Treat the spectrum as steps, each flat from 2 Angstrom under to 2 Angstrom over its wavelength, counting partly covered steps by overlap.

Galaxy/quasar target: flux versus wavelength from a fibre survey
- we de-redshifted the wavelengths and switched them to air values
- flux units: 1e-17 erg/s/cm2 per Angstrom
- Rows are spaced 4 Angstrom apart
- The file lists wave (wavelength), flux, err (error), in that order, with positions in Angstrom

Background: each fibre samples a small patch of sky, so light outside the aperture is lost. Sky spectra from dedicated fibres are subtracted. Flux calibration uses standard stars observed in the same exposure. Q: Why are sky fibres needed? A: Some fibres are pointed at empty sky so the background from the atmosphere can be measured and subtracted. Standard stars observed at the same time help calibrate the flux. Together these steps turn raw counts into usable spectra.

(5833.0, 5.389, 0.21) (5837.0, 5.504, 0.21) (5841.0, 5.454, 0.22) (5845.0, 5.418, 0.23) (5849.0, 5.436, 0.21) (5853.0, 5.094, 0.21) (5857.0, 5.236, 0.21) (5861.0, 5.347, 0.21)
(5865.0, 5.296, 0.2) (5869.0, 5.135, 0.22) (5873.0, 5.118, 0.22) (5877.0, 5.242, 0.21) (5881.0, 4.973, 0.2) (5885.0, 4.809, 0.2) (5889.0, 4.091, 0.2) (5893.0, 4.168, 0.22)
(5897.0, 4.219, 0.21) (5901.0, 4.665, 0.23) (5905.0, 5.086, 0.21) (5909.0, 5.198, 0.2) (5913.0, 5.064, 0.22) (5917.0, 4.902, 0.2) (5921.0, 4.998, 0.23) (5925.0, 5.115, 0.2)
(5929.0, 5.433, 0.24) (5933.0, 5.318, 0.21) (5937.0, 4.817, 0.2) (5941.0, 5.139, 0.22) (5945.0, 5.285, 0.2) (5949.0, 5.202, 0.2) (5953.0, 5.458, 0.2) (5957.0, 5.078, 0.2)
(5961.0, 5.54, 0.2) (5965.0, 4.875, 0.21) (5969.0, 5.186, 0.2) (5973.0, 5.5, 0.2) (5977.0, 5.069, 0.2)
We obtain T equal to 2.9 Angstrom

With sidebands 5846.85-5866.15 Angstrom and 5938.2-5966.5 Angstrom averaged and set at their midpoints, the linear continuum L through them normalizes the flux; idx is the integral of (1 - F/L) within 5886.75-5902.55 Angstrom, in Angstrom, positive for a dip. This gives 2.9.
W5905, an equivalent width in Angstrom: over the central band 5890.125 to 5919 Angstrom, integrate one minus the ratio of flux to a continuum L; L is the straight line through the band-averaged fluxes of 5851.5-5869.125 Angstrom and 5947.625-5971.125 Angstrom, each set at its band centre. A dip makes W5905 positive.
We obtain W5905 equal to 2.7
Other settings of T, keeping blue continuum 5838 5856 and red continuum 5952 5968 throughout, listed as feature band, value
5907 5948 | 1.0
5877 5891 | 1.6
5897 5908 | 1.0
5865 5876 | 0.3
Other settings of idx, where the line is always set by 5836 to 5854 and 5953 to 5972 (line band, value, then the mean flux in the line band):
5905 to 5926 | 0.9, 5.06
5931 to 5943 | 0.4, 5.09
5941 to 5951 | 0.0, 5.22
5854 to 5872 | 0.4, 5.24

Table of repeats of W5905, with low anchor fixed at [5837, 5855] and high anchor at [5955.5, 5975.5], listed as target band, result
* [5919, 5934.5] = 0.2 Angstrom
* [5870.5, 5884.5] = 0.7 Angstrom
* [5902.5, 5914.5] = 0.5 Angstrom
